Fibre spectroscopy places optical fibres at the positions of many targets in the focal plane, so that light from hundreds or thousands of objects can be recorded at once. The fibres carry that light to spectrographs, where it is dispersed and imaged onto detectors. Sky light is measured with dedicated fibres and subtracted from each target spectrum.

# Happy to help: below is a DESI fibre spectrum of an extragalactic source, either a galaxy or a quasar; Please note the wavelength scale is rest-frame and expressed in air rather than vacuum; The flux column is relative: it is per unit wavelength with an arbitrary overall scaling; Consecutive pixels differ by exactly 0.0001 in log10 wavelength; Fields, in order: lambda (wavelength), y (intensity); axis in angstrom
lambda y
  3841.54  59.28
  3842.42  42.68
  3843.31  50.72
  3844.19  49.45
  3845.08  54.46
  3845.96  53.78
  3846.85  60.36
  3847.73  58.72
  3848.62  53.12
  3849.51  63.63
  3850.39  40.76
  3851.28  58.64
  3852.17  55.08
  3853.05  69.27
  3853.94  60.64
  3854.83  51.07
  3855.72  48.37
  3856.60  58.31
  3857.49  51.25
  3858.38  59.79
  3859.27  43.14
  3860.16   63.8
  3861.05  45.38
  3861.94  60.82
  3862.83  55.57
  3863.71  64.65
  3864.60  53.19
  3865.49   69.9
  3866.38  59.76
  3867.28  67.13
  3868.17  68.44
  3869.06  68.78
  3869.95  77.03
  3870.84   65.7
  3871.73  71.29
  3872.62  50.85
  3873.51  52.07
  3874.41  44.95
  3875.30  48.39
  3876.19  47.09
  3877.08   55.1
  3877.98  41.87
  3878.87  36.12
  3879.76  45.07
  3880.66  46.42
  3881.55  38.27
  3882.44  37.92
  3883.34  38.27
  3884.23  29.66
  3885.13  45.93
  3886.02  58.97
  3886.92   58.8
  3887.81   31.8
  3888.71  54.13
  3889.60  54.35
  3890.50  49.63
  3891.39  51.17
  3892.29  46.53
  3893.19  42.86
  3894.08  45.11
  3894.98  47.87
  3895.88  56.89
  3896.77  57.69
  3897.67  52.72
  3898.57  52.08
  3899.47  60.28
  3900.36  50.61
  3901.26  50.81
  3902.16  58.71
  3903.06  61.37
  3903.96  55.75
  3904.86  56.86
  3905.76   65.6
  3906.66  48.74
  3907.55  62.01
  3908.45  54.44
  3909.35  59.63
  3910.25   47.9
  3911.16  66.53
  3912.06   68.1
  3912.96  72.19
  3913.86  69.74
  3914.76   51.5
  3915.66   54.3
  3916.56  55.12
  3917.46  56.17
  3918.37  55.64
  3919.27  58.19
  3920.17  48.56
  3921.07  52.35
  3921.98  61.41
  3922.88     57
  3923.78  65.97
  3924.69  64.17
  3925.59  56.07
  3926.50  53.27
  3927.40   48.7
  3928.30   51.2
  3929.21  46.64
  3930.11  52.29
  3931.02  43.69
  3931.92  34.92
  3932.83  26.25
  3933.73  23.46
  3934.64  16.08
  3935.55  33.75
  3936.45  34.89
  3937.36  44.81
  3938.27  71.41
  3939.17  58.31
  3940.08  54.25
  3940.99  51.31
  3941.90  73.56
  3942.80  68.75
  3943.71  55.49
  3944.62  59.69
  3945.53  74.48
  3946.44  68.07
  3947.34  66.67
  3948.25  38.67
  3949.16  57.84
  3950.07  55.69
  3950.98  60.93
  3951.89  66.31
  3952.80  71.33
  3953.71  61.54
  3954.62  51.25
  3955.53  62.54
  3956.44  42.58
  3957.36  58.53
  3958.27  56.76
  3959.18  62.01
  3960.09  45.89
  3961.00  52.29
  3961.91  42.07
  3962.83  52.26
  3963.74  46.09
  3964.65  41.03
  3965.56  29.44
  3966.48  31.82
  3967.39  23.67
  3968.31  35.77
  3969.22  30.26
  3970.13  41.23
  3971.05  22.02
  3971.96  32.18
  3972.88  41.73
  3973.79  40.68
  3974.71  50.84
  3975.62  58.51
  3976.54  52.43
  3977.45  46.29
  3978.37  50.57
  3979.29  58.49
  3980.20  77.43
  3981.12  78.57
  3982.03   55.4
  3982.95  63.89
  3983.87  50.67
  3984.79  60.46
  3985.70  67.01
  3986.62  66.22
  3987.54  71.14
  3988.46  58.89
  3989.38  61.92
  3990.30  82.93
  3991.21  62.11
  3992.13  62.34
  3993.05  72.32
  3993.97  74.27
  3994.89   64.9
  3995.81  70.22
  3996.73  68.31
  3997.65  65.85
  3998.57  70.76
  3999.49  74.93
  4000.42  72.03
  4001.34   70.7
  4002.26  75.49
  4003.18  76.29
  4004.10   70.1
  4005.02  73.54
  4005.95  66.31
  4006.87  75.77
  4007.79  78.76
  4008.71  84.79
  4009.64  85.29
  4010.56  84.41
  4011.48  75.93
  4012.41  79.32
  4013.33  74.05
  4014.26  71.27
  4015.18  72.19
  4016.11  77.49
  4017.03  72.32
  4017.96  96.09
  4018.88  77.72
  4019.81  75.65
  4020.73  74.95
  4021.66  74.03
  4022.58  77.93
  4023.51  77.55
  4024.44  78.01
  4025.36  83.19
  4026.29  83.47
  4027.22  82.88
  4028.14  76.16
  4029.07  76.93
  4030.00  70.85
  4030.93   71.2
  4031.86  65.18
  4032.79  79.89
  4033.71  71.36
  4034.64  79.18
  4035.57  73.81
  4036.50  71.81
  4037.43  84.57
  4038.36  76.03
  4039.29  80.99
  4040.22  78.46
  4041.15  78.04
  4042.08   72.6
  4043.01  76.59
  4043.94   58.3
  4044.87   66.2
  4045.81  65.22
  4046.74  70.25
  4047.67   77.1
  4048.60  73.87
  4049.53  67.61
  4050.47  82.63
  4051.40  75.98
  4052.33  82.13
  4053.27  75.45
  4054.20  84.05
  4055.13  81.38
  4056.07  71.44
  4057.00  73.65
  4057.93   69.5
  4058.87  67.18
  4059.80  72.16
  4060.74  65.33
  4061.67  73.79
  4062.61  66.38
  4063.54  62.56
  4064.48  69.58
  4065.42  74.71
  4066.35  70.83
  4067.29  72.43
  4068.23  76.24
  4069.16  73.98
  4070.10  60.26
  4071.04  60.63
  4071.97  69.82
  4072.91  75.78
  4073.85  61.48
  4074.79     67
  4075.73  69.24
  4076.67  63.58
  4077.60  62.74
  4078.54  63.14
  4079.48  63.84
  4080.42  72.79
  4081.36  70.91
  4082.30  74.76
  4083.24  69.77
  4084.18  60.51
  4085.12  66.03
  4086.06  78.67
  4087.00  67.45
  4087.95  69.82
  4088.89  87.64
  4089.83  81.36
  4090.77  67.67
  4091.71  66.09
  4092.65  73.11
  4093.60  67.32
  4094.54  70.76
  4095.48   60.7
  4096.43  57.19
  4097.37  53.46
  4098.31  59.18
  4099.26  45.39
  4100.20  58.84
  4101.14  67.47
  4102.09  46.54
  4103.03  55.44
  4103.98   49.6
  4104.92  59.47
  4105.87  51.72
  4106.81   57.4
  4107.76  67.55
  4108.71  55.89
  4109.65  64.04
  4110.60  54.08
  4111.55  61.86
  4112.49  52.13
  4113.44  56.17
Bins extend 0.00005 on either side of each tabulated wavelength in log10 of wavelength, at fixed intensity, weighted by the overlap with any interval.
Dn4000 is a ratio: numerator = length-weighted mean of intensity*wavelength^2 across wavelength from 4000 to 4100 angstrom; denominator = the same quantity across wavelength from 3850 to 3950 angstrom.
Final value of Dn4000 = 1.5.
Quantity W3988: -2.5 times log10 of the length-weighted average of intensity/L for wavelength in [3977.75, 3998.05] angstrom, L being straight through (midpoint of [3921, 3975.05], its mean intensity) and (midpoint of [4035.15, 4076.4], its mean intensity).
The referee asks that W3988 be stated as -0.13 mag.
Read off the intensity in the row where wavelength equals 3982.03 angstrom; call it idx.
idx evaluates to 55.4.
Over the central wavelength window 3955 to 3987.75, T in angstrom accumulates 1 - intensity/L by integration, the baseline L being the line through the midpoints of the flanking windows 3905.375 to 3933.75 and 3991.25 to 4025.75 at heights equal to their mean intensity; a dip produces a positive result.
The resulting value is 8.22 angstrom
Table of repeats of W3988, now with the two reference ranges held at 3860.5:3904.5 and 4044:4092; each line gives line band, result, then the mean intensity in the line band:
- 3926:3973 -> 0.21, 48.6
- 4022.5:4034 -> -0.15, 76.5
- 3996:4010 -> -0.15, 73.8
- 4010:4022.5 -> -0.18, 77.5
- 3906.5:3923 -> -0.04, 58.1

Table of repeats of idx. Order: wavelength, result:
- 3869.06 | 68.78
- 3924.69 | 64.17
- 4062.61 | 66.38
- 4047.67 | 77.1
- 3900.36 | 50.61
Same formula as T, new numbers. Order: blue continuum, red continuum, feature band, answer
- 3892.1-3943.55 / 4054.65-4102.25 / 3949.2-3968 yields 2.03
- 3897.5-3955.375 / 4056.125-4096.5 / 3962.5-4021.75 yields -1.43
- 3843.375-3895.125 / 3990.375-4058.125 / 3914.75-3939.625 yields 4.90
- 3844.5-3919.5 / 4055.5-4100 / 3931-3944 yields 2.77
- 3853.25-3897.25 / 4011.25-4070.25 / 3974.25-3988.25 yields 1.31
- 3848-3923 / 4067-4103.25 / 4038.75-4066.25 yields -3.57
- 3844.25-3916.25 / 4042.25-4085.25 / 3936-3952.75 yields 0.22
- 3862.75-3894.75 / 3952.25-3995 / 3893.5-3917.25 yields -2.05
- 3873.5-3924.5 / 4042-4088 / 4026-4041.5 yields -2.19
